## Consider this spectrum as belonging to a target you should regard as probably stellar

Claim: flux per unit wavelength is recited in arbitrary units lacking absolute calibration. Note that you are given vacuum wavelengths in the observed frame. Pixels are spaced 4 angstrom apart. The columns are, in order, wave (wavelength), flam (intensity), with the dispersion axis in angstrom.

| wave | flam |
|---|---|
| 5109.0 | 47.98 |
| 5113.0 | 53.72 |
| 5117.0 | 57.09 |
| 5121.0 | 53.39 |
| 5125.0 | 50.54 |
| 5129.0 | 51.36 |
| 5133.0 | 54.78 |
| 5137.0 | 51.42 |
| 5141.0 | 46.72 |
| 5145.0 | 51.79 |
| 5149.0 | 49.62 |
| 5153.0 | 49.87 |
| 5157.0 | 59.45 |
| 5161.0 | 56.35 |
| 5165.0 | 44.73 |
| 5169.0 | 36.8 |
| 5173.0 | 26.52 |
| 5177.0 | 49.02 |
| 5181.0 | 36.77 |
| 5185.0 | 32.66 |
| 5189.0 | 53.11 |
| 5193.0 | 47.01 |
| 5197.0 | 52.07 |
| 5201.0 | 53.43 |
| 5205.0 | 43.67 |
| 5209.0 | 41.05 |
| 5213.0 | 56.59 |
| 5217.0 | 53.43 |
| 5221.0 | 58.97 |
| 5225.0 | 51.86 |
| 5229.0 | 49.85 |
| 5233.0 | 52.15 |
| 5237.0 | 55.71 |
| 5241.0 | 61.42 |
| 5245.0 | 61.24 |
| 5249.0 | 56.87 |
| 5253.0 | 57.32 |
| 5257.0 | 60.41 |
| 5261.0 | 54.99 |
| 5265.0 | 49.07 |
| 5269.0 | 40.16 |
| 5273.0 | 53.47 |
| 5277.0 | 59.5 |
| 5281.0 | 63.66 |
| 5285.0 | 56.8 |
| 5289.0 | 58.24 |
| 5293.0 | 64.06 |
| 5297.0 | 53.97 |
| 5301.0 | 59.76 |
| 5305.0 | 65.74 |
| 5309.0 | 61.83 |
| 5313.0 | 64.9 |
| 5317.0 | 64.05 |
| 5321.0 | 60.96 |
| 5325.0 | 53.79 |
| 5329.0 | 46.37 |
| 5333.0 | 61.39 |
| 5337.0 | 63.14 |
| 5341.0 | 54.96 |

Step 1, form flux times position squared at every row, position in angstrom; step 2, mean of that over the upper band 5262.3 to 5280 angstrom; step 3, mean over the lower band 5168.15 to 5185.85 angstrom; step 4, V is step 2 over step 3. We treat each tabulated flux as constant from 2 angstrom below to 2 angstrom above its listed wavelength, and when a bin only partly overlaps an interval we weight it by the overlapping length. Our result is 1.46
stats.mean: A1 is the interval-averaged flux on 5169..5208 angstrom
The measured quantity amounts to 43.4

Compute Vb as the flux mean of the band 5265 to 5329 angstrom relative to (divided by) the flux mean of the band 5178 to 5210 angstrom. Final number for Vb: 1.3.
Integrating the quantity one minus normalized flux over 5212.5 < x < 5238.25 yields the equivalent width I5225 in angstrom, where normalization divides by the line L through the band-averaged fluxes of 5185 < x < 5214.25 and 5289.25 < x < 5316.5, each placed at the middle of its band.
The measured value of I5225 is -1.2 angstrom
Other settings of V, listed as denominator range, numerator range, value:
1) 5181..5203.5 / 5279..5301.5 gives 1.32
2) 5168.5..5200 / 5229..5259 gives 1.38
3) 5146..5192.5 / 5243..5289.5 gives 1.28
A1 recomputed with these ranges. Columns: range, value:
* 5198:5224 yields 51.2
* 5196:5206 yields 50.1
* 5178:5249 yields 50.8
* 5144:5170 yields 50.2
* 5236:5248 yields 59.6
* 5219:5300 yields 56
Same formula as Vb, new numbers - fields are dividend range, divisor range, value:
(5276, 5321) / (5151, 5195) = 1.37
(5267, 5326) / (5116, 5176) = 1.19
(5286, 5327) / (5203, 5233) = 1.19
